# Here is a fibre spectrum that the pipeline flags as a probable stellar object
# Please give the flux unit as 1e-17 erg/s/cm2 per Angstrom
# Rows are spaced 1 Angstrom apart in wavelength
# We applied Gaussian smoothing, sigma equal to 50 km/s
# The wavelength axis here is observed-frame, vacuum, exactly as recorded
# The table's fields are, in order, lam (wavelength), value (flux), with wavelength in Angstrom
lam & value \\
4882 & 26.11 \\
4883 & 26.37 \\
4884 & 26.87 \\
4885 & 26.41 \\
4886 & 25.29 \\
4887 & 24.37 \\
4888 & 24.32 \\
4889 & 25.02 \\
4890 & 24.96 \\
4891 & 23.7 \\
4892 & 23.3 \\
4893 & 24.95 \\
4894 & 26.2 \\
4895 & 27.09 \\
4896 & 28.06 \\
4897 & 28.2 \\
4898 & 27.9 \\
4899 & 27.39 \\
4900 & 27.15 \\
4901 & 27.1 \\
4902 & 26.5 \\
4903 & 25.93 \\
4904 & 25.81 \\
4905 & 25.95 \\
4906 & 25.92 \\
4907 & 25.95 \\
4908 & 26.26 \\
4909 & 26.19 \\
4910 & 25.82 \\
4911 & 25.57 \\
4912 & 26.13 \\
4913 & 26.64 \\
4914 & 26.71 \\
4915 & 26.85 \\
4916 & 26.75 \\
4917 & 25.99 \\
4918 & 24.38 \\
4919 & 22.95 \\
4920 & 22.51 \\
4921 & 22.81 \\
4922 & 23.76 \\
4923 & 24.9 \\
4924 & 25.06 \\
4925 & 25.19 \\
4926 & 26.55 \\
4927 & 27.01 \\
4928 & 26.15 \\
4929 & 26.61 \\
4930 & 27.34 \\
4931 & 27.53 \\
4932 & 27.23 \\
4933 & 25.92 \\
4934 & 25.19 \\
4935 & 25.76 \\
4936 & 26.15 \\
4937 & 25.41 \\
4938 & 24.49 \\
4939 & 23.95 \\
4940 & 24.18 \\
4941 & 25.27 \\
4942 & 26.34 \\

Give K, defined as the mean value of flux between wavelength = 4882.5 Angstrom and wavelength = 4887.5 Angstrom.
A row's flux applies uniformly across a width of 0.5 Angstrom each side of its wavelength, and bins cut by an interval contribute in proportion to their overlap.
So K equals 25.9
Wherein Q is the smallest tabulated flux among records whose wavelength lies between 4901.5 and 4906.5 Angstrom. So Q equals 25.81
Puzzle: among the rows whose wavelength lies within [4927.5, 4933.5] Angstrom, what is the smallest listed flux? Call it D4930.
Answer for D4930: 25.92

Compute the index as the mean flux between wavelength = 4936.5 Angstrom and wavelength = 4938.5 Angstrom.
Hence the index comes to 24.9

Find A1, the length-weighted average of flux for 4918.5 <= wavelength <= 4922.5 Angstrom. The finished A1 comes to 23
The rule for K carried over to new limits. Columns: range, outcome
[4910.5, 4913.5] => 26.1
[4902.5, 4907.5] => 25.9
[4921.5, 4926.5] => 25.1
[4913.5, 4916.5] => 26.8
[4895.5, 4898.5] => 28.1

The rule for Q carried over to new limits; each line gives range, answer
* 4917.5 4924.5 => 22.51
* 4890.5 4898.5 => 23.3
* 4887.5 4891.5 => 23.7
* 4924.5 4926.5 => 25.19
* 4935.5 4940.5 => 23.95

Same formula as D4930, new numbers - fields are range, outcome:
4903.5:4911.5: 25.57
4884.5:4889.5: 24.32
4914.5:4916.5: 26.75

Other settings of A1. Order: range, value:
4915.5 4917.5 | 26.4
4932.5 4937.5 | 25.7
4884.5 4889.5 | 25.1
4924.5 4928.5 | 26.2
